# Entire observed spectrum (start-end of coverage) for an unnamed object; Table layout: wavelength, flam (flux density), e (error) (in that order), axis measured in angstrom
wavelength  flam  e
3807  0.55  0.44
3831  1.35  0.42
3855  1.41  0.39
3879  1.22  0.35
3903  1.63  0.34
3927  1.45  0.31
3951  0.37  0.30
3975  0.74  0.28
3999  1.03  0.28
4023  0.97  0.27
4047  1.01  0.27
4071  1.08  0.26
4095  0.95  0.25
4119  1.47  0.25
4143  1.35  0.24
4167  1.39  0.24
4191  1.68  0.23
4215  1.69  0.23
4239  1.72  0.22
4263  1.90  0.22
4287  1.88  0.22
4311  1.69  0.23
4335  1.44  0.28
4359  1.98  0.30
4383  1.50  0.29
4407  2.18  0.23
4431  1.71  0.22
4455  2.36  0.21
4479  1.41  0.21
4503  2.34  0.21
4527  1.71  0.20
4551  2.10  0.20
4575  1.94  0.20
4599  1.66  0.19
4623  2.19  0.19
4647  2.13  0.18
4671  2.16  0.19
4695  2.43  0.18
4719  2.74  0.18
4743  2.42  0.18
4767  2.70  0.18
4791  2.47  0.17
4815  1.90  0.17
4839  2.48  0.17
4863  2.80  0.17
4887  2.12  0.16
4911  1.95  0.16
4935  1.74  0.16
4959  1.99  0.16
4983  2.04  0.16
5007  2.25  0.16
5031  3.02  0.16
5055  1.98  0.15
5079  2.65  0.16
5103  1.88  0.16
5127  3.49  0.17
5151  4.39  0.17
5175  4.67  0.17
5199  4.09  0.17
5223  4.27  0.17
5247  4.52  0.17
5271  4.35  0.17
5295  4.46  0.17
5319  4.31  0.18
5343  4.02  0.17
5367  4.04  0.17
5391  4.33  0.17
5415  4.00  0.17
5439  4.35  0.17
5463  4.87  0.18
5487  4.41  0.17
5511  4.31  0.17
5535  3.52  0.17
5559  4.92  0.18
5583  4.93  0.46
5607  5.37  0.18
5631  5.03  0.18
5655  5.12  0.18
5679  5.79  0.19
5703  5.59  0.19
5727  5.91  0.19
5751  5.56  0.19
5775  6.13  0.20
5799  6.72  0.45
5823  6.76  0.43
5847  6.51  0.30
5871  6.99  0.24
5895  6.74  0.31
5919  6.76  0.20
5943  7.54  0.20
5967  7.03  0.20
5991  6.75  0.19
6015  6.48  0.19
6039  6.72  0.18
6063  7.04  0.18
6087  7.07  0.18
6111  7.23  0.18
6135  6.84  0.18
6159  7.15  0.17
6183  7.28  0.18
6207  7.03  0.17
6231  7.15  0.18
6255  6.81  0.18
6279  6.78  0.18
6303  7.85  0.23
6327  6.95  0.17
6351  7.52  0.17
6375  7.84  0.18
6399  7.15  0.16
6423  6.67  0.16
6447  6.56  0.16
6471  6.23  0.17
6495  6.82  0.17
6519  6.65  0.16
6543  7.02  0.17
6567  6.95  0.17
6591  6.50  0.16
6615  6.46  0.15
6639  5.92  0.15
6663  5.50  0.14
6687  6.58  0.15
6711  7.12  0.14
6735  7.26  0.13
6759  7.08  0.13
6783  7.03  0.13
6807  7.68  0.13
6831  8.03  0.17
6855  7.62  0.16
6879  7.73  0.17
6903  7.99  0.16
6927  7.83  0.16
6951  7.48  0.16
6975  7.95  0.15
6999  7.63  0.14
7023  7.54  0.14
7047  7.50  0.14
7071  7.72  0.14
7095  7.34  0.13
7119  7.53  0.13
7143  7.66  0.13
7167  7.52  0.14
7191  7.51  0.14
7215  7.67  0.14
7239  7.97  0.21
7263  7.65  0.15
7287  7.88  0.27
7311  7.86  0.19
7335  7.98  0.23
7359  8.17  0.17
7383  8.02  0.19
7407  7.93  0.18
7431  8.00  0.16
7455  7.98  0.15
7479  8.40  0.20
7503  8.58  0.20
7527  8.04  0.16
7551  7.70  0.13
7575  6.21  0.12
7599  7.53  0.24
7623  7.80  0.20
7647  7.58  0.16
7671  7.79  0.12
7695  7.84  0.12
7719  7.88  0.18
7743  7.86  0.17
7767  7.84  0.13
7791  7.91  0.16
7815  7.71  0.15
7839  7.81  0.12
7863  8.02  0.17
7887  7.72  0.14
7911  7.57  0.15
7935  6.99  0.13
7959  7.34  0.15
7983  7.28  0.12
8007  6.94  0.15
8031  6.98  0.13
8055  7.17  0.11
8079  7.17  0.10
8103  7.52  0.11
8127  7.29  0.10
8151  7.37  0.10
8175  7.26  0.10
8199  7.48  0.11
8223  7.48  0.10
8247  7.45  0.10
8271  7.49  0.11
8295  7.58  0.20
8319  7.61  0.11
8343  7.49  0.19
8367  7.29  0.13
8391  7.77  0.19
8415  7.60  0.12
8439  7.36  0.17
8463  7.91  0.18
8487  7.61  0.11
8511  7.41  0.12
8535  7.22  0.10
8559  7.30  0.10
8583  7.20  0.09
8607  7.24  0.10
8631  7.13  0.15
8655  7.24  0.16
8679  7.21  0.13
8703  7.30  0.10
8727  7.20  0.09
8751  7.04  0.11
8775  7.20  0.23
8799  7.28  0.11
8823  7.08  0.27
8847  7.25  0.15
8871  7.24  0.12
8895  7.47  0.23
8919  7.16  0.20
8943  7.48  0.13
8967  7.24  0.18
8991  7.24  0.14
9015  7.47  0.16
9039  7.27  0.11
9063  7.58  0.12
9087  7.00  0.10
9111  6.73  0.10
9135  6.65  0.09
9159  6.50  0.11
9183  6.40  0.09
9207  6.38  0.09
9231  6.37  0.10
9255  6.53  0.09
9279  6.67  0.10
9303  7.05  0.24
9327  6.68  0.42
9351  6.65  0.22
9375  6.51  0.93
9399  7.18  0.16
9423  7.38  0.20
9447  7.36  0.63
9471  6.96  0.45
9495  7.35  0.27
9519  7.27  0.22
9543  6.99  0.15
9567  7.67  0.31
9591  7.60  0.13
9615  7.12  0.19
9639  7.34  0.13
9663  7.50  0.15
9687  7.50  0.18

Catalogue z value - 0.286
